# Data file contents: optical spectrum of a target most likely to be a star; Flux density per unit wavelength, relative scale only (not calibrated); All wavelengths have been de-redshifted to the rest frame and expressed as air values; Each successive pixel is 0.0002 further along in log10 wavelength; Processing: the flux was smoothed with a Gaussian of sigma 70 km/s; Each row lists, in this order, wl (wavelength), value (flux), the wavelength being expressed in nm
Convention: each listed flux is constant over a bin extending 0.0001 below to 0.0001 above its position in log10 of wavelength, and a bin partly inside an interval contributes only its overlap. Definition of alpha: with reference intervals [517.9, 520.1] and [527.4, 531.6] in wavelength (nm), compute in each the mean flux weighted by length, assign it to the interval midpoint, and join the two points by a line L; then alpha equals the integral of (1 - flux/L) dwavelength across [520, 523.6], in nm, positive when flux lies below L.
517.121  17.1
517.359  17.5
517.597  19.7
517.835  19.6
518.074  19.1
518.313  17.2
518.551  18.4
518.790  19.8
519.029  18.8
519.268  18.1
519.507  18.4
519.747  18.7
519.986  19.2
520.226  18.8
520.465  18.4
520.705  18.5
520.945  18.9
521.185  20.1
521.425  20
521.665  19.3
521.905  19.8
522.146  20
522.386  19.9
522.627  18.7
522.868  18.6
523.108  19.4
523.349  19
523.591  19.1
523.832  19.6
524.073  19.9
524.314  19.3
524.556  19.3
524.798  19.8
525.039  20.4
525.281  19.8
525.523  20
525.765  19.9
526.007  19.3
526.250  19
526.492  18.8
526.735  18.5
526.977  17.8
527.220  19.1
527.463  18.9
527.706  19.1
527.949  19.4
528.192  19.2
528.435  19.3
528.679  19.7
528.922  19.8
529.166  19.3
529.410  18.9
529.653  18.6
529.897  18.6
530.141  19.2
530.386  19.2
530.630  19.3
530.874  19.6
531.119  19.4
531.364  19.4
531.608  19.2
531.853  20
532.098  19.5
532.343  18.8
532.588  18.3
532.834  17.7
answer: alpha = -0.08 nm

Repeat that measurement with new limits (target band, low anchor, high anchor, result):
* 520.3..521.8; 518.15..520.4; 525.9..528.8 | -0.04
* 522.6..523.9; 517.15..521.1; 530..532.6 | -0.01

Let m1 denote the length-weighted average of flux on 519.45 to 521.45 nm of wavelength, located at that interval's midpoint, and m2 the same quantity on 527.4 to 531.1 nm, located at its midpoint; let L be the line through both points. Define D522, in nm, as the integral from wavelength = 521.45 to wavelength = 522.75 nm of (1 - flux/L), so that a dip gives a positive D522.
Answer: -0.04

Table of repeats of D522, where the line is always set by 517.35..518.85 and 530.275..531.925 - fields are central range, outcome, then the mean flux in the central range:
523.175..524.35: -0.02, 19.4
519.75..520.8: 0.01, 18.7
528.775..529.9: 0.01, 19.1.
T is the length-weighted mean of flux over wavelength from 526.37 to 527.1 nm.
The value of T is 18.4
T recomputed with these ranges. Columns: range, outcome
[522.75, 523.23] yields 19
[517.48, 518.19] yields 19.5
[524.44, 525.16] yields 19.8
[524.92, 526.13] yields 19.9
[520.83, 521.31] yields 19.5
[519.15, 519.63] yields 18.2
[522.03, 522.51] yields 19.9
